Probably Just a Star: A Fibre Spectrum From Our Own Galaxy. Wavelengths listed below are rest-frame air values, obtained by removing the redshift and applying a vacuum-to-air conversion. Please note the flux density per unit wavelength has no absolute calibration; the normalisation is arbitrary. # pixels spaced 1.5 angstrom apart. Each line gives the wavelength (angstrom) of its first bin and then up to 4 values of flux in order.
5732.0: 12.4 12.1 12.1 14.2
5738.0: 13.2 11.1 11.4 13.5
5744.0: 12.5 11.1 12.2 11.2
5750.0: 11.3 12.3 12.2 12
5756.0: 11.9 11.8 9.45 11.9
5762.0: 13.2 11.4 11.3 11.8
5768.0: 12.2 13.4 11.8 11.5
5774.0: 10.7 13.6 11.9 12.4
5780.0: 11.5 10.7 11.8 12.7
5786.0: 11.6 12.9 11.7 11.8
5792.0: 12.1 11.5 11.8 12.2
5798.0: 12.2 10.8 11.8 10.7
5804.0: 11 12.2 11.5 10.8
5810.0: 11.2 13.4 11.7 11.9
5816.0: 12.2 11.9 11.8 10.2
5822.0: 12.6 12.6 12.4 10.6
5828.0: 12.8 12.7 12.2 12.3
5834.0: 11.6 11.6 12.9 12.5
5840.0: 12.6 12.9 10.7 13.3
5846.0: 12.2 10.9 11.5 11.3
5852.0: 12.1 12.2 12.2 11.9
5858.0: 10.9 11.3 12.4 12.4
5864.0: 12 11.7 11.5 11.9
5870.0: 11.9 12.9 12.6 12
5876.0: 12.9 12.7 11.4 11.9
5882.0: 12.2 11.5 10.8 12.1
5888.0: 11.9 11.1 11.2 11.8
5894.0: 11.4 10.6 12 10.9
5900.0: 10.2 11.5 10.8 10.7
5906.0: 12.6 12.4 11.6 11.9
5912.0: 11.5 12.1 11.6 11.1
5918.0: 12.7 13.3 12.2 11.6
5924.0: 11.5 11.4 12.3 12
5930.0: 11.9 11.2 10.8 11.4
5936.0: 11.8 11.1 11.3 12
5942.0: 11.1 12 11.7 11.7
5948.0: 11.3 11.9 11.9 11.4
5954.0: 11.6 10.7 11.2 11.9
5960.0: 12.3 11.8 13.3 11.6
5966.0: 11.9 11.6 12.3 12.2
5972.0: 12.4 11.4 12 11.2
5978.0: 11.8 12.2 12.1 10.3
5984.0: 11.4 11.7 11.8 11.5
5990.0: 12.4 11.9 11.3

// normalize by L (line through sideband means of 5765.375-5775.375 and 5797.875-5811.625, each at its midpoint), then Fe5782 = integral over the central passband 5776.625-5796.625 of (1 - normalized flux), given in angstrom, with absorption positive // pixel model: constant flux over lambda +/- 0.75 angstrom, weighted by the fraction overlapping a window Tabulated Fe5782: -0.28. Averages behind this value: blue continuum 12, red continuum 11.4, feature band 11.9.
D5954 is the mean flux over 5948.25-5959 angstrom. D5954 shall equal 11.5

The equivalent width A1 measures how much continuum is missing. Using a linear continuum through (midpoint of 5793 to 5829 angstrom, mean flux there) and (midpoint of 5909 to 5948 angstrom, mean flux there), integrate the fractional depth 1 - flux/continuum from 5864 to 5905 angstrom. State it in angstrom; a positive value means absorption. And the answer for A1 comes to 0.3 angstrom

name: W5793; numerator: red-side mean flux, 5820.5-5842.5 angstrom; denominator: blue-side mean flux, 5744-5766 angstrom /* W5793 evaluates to 1.0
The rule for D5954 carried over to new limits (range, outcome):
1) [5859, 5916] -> 11.7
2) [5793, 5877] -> 11.9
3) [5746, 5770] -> 11.8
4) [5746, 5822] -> 11.8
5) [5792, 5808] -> 11.6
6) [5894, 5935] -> 11.6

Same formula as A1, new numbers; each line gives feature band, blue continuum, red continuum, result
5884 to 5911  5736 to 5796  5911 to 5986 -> 0.9 angstrom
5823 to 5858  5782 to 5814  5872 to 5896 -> -0.8 angstrom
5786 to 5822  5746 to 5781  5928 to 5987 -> 0.3 angstrom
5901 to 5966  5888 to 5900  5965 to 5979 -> -0.9 angstrom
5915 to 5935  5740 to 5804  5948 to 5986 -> 0.0 angstrom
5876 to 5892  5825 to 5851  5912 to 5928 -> 0.3 angstrom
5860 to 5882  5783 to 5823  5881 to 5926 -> -0.9 angstrom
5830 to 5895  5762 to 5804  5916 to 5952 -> -0.8 angstrom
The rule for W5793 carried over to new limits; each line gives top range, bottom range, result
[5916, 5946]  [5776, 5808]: 1.00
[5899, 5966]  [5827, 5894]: 0.98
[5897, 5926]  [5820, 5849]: 0.97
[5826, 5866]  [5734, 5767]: 1.00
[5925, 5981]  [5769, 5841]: 0.98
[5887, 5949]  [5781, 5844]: 0.97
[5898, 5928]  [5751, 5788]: 0.98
